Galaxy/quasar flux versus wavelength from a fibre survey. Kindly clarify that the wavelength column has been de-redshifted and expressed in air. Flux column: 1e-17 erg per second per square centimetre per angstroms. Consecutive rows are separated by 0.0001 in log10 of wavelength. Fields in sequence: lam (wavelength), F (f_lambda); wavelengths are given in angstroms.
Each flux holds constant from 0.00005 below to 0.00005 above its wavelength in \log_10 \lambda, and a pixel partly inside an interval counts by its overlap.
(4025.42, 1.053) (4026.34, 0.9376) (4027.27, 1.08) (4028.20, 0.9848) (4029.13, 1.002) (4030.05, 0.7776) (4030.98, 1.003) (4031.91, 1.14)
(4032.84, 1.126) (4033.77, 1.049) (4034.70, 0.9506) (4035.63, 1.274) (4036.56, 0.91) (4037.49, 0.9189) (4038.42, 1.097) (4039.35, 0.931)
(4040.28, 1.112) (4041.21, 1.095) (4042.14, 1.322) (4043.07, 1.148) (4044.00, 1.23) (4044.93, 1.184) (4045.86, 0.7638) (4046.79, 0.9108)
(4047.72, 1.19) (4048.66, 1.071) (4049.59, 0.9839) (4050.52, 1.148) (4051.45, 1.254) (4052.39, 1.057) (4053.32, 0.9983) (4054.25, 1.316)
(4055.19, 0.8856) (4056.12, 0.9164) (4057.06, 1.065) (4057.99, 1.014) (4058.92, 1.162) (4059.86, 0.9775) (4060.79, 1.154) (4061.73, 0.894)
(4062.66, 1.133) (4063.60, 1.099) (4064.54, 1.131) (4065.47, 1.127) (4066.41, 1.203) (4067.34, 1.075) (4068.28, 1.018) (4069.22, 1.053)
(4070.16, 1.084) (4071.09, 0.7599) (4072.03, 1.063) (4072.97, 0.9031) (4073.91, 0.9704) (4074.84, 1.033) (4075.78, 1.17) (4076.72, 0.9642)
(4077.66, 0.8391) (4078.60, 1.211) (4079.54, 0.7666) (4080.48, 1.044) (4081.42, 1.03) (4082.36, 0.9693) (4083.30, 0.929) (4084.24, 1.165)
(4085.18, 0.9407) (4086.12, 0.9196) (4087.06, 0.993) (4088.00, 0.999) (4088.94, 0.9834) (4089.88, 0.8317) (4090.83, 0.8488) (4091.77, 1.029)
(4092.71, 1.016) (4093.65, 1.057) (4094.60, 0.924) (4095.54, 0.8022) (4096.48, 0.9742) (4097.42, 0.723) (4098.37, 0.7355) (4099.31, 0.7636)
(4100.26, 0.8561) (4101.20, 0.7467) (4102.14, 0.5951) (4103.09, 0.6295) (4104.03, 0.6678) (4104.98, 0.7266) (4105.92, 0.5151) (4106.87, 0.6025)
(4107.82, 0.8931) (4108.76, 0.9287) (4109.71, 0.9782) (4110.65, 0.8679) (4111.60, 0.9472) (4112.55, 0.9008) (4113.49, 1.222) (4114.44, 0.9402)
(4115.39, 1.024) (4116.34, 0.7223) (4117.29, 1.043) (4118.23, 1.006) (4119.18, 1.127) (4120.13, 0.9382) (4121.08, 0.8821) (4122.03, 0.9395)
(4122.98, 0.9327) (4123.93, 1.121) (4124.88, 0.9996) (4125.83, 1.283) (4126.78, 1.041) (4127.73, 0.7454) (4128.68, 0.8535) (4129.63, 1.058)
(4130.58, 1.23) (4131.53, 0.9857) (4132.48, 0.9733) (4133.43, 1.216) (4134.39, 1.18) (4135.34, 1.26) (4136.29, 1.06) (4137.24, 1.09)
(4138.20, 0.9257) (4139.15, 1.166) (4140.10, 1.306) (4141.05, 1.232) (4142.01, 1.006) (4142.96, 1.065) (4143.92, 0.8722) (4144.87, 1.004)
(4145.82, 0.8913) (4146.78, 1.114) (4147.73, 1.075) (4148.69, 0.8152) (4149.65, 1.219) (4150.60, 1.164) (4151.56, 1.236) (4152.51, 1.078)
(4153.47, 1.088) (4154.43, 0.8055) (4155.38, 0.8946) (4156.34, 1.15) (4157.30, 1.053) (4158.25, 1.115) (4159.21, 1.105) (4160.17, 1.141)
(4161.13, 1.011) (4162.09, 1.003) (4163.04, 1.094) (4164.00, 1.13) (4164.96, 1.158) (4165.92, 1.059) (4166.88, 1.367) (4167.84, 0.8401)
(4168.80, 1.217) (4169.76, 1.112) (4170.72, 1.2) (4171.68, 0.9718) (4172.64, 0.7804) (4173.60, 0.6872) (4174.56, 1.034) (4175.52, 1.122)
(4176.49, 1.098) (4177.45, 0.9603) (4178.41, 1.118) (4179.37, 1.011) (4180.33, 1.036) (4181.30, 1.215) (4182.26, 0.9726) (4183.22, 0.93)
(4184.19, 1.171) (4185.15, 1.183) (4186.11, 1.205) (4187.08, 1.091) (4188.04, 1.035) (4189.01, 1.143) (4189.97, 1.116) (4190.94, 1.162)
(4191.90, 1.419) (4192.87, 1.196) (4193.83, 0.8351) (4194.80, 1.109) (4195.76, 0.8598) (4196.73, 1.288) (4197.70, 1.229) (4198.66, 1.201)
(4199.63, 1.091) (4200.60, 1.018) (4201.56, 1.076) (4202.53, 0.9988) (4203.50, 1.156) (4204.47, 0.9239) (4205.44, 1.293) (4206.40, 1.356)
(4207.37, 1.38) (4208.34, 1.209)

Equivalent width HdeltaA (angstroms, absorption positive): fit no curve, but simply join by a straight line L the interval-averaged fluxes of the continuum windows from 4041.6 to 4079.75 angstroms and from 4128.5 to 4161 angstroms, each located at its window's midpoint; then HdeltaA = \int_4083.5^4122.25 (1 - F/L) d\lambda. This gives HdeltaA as 6.4 angstroms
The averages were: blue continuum 1.06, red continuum 1.07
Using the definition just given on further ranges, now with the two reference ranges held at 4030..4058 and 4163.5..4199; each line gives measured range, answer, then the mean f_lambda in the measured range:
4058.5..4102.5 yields 4.03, 0.972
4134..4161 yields 0.19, 1.07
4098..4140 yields 5.23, 0.943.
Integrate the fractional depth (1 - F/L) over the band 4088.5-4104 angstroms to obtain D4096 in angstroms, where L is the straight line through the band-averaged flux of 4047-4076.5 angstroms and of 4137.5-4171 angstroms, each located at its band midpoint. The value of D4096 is 3.3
